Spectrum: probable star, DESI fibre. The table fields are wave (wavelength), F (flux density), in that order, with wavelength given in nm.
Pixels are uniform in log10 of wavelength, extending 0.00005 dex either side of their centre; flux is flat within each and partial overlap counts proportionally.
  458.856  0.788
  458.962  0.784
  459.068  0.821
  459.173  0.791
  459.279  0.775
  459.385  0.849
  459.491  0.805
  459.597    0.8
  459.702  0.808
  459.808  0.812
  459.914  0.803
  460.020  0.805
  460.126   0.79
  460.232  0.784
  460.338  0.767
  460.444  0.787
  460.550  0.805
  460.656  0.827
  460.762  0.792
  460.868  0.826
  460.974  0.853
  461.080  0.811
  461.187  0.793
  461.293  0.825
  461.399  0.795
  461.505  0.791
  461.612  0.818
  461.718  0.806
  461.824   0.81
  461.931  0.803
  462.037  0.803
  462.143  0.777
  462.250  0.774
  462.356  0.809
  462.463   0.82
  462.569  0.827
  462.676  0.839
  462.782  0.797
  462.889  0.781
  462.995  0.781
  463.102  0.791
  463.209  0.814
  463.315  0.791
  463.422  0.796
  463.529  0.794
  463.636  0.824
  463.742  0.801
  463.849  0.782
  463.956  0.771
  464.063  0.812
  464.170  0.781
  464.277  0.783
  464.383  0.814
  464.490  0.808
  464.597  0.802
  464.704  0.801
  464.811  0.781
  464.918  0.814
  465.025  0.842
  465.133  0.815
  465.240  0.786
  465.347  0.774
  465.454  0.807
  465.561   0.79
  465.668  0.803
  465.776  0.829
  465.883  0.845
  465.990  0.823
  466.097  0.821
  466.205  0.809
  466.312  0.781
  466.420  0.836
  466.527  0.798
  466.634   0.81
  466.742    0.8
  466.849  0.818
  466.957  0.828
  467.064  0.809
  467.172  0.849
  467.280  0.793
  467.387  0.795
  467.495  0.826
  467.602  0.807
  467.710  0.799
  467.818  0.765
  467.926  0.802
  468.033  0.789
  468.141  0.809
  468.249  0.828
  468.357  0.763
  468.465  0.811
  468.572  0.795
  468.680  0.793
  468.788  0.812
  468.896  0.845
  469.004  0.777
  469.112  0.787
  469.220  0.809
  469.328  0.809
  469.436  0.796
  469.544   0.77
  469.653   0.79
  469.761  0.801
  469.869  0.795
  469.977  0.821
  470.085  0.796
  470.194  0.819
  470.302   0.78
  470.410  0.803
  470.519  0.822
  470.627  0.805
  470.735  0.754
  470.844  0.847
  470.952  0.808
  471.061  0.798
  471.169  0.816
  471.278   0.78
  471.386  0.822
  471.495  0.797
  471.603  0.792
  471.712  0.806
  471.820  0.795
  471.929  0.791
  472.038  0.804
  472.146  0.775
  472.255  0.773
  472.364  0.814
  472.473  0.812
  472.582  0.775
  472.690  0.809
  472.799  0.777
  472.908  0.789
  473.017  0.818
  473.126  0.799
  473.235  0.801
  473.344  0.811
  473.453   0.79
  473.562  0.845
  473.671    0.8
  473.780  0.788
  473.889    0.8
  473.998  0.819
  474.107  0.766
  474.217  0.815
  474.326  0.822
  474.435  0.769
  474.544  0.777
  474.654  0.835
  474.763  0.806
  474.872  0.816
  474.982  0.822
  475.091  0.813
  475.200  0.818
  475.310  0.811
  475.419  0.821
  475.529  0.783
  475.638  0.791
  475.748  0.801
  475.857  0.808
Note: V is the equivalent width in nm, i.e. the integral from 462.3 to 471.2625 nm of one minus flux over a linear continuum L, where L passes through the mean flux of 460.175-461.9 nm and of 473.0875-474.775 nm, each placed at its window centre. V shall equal 0.00 nm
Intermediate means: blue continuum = 0.805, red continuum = 0.803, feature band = 0.804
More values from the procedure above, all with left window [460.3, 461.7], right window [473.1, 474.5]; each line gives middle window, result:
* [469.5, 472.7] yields 0.02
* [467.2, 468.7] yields 0.01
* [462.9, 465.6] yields 0.03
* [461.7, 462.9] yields 0.00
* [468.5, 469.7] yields 0.01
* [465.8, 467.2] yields -0.02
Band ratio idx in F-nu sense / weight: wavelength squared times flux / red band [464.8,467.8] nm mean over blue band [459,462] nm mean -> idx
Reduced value 1.03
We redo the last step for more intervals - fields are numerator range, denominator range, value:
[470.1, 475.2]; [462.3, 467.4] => 1.03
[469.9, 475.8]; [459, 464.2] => 1.05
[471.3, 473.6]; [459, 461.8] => 1.05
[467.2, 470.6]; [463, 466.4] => 1.02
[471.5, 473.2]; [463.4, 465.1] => 1.03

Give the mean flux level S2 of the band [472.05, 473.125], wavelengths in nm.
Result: 0.794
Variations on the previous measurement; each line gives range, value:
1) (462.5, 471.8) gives 0.803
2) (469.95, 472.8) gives 0.8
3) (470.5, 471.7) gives 0.803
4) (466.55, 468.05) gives 0.807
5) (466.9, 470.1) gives 0.802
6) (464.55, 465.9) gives 0.806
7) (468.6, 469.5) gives 0.803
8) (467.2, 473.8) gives 0.8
